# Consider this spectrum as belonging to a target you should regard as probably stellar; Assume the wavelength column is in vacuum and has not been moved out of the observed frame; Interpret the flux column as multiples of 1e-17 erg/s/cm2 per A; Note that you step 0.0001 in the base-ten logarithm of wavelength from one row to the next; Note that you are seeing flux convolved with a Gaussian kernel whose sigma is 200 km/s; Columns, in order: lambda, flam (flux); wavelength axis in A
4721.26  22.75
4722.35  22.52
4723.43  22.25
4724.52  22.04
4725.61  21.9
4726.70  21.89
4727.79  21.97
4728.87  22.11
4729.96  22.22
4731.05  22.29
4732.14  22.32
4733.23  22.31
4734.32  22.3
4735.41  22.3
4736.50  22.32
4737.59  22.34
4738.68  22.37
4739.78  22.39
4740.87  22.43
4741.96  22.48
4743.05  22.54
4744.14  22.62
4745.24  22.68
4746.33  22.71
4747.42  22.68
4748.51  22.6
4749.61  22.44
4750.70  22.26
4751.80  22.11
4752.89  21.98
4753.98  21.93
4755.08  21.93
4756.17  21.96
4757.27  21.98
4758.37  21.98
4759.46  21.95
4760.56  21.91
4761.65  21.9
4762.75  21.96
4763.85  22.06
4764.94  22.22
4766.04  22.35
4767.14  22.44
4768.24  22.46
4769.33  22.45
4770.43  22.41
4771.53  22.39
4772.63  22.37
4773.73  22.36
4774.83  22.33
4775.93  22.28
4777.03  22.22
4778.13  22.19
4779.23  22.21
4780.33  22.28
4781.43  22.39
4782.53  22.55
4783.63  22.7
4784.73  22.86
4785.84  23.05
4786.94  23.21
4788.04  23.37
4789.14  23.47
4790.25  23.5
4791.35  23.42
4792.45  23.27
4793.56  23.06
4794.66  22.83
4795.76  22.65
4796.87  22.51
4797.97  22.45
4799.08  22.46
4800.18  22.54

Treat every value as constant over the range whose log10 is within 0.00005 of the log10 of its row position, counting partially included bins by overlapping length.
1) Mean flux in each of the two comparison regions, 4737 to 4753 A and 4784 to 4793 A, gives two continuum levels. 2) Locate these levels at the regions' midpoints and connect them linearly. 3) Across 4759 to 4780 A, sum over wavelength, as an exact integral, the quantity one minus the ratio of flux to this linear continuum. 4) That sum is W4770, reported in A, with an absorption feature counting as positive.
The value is 0.6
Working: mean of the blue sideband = 22.5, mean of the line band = 22.2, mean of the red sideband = 23.3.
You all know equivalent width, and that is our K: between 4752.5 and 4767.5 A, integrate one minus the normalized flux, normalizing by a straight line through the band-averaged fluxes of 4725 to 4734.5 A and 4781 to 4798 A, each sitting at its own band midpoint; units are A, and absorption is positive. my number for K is 0.4 A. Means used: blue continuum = 22.1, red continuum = 23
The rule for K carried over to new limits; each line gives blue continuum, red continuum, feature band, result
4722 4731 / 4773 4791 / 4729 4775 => 0.2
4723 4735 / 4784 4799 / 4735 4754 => 0.0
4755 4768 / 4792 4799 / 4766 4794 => -0.3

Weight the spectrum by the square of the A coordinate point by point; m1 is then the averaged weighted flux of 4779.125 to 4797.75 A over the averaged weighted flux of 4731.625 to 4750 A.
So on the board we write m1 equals 1.0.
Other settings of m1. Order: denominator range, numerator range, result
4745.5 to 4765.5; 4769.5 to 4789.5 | 1.03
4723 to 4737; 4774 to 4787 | 1.04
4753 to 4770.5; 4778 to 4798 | 1.05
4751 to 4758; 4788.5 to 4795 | 1.08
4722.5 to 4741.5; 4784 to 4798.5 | 1.06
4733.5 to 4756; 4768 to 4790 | 1.02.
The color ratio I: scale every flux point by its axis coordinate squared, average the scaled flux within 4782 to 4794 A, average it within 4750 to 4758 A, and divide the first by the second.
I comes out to 1.07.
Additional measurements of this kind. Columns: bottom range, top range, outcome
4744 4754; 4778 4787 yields 1.02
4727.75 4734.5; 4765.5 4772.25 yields 1.02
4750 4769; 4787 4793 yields 1.07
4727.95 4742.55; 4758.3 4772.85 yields 1.01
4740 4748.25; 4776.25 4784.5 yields 1.01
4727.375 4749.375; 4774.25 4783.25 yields 1.01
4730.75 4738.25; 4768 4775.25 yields 1.02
